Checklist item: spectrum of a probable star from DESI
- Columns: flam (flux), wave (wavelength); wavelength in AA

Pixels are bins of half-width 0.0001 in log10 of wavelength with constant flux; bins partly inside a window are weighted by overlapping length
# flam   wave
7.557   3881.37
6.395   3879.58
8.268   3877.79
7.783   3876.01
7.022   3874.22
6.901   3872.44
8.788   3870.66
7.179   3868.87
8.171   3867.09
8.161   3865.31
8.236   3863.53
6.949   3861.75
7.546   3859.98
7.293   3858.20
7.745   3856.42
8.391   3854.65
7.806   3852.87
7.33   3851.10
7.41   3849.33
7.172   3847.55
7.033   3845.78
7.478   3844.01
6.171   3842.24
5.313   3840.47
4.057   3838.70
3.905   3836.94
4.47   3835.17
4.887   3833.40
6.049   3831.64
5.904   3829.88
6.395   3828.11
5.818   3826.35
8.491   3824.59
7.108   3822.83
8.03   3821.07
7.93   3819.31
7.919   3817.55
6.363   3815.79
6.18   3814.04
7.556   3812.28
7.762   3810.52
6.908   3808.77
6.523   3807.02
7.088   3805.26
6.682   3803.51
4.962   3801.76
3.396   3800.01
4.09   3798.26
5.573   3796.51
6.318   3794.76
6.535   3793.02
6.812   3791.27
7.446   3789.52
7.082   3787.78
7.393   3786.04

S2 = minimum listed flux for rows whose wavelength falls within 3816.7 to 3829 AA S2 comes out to 5.818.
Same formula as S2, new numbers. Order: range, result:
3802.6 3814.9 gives 6.18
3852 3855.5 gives 7.806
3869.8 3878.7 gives 6.901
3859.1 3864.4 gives 6.949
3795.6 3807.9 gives 3.396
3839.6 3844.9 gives 5.313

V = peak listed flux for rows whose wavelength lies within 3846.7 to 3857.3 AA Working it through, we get 8.391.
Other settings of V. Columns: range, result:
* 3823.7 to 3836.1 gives 8.491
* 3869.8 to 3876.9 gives 8.788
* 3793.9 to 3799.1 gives 6.318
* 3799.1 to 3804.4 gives 6.682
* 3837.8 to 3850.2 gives 7.478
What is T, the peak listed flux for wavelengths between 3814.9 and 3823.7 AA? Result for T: 8.03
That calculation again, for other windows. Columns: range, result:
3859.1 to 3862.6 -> 7.546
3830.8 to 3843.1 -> 6.171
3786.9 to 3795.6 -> 7.446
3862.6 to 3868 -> 8.236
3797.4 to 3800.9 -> 4.09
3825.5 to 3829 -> 6.395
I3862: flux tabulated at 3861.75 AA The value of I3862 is 6.949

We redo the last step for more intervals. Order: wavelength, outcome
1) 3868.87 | 7.179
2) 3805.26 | 7.088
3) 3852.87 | 7.806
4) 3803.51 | 6.682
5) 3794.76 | 6.318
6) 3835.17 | 4.47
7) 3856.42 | 7.745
